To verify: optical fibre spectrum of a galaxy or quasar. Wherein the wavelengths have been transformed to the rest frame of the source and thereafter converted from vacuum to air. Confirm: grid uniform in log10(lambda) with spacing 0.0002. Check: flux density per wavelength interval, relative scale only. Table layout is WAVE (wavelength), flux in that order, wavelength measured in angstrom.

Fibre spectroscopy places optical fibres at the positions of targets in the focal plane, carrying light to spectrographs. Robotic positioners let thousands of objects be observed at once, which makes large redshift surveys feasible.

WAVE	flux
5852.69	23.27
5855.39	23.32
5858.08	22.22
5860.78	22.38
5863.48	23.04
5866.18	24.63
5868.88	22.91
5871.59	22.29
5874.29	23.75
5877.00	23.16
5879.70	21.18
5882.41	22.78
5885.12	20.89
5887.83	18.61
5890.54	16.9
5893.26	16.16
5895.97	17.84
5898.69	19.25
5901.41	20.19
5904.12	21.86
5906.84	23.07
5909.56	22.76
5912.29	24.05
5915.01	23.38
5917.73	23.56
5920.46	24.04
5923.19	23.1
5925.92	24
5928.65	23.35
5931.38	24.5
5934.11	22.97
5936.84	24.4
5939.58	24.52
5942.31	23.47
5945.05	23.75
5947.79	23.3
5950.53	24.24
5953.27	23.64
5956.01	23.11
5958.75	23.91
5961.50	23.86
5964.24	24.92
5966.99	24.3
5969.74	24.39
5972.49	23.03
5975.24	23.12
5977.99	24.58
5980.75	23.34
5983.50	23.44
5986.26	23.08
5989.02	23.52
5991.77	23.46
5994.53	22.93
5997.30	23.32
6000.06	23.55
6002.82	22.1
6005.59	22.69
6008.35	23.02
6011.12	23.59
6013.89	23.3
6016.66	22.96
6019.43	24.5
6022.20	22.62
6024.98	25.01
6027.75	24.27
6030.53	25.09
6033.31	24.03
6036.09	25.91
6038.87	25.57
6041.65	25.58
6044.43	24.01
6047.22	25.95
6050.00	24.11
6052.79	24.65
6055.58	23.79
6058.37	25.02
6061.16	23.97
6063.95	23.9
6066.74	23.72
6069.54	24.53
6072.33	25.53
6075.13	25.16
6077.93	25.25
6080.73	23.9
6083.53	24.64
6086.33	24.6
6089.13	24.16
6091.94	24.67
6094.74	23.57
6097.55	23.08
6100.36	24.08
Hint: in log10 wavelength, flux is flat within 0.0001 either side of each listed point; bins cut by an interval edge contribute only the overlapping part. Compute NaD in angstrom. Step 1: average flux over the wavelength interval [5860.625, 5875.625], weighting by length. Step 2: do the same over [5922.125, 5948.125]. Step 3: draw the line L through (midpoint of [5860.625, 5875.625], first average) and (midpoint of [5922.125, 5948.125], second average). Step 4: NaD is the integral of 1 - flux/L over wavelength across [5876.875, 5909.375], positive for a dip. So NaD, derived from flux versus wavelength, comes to 4.6 angstrom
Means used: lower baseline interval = 23.2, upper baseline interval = 23.8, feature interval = 20.1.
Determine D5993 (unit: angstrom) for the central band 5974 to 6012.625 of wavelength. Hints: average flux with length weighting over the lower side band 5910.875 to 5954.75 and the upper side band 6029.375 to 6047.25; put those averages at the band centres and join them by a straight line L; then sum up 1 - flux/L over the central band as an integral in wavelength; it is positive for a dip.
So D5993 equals 2.0 angstrom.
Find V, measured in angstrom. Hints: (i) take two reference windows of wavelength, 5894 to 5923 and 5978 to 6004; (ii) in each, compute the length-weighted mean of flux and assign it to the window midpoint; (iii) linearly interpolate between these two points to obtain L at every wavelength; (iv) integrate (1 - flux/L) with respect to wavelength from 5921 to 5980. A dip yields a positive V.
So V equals -3.2 angstrom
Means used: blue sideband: 21.9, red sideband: 23.3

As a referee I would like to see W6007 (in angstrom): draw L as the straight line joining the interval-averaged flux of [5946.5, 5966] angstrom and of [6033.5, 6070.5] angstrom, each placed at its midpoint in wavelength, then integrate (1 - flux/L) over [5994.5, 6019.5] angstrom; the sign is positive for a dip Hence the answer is 1.2 angstrom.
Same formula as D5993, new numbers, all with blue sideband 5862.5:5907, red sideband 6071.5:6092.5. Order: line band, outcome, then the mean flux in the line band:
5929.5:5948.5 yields -1.6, 23.9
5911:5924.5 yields -1.2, 23.6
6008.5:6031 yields -0.3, 23.8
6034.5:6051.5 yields -0.8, 25.2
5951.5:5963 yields -0.7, 23.7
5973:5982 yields -0.3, 23.6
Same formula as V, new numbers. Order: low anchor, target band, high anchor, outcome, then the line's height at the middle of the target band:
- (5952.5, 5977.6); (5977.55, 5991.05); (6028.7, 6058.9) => 0.3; 24.1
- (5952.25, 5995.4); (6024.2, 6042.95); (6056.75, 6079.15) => -0.6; 24.3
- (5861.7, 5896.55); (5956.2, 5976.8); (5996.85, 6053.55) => -0.9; 22.9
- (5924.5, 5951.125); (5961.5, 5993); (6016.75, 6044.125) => 0.5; 24.2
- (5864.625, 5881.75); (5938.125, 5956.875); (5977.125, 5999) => -0.4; 23.3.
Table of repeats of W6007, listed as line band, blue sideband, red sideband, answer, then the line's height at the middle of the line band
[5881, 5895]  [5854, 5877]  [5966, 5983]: 2.52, 23.2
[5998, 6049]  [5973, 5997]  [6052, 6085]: -0.36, 23.9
